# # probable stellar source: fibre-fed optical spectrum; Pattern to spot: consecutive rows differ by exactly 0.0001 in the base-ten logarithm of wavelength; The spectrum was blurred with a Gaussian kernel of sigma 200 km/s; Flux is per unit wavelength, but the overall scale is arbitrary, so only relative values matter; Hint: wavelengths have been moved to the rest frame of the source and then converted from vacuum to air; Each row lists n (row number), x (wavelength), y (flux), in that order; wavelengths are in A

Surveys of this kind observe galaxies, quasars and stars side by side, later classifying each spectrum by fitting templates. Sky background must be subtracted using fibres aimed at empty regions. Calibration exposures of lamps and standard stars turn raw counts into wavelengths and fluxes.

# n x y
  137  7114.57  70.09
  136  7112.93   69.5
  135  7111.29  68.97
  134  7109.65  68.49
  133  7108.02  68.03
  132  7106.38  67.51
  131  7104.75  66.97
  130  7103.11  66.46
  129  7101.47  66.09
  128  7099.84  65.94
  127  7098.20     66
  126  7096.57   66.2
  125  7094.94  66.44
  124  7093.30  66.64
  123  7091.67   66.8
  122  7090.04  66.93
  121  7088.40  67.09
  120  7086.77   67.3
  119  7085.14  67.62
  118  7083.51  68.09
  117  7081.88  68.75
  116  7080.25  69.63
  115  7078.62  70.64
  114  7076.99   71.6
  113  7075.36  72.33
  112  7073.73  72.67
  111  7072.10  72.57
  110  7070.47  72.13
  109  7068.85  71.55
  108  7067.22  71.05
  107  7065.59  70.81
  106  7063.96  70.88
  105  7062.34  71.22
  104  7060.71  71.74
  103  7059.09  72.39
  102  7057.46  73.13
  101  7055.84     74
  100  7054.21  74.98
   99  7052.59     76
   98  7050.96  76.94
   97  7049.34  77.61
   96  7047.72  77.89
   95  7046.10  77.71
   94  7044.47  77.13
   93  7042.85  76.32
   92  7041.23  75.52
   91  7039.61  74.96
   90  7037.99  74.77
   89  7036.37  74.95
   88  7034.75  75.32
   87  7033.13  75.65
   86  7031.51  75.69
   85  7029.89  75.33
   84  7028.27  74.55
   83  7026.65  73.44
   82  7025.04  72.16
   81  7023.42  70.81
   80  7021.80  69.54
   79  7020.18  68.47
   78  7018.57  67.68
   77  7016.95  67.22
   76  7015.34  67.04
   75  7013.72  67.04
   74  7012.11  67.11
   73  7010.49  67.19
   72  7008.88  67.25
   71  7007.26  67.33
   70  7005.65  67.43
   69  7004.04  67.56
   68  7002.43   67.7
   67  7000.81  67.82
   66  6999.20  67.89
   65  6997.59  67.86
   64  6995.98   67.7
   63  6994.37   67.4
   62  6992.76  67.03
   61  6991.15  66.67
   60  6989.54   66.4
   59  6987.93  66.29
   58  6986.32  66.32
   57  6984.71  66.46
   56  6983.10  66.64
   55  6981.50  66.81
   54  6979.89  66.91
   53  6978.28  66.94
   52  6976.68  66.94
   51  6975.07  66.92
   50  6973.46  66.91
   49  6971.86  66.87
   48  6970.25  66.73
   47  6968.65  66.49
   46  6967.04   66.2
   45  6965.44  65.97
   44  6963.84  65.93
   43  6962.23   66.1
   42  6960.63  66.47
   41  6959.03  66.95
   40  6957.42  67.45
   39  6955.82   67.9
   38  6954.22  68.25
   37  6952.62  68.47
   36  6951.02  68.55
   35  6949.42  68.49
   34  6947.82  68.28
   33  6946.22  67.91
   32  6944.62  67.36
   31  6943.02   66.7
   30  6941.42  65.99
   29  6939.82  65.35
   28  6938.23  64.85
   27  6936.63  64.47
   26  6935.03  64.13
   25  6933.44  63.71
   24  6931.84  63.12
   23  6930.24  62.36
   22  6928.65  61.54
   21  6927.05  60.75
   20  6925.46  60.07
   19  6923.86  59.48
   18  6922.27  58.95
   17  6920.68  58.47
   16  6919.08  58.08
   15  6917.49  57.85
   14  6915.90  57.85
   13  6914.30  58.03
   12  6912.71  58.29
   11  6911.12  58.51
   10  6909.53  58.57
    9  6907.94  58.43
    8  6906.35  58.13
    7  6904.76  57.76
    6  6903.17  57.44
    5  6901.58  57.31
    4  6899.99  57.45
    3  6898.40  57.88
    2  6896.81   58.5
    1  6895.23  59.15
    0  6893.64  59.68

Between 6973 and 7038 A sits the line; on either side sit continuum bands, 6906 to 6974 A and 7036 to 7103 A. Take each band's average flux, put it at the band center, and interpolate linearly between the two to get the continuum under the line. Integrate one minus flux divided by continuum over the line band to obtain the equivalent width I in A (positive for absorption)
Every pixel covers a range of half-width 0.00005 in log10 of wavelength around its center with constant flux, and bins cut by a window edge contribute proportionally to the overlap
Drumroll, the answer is -1.2 A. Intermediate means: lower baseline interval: 63.8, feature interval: 68.9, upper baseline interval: 71.5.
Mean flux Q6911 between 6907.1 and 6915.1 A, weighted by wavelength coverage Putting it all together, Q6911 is 58.4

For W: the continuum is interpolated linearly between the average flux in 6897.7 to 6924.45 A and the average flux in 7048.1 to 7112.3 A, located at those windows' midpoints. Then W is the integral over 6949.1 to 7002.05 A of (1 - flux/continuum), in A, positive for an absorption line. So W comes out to -3.7 A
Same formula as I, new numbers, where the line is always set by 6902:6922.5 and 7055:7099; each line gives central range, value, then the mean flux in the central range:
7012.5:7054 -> -4.2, 73.6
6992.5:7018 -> -1.1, 67.4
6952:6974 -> -1.8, 66.9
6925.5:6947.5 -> -1.7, 64.4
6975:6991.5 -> -0.9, 66.6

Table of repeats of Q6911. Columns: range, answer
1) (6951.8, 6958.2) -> 68.1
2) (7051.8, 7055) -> 75.6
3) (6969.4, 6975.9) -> 66.8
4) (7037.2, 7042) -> 75.1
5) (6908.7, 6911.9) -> 58.6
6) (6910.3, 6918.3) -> 58.1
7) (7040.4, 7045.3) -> 76.3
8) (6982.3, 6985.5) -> 66.6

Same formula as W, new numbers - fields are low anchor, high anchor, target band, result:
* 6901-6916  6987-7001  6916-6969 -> -2.4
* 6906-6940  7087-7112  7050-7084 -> -3.3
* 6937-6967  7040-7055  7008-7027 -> 1.3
